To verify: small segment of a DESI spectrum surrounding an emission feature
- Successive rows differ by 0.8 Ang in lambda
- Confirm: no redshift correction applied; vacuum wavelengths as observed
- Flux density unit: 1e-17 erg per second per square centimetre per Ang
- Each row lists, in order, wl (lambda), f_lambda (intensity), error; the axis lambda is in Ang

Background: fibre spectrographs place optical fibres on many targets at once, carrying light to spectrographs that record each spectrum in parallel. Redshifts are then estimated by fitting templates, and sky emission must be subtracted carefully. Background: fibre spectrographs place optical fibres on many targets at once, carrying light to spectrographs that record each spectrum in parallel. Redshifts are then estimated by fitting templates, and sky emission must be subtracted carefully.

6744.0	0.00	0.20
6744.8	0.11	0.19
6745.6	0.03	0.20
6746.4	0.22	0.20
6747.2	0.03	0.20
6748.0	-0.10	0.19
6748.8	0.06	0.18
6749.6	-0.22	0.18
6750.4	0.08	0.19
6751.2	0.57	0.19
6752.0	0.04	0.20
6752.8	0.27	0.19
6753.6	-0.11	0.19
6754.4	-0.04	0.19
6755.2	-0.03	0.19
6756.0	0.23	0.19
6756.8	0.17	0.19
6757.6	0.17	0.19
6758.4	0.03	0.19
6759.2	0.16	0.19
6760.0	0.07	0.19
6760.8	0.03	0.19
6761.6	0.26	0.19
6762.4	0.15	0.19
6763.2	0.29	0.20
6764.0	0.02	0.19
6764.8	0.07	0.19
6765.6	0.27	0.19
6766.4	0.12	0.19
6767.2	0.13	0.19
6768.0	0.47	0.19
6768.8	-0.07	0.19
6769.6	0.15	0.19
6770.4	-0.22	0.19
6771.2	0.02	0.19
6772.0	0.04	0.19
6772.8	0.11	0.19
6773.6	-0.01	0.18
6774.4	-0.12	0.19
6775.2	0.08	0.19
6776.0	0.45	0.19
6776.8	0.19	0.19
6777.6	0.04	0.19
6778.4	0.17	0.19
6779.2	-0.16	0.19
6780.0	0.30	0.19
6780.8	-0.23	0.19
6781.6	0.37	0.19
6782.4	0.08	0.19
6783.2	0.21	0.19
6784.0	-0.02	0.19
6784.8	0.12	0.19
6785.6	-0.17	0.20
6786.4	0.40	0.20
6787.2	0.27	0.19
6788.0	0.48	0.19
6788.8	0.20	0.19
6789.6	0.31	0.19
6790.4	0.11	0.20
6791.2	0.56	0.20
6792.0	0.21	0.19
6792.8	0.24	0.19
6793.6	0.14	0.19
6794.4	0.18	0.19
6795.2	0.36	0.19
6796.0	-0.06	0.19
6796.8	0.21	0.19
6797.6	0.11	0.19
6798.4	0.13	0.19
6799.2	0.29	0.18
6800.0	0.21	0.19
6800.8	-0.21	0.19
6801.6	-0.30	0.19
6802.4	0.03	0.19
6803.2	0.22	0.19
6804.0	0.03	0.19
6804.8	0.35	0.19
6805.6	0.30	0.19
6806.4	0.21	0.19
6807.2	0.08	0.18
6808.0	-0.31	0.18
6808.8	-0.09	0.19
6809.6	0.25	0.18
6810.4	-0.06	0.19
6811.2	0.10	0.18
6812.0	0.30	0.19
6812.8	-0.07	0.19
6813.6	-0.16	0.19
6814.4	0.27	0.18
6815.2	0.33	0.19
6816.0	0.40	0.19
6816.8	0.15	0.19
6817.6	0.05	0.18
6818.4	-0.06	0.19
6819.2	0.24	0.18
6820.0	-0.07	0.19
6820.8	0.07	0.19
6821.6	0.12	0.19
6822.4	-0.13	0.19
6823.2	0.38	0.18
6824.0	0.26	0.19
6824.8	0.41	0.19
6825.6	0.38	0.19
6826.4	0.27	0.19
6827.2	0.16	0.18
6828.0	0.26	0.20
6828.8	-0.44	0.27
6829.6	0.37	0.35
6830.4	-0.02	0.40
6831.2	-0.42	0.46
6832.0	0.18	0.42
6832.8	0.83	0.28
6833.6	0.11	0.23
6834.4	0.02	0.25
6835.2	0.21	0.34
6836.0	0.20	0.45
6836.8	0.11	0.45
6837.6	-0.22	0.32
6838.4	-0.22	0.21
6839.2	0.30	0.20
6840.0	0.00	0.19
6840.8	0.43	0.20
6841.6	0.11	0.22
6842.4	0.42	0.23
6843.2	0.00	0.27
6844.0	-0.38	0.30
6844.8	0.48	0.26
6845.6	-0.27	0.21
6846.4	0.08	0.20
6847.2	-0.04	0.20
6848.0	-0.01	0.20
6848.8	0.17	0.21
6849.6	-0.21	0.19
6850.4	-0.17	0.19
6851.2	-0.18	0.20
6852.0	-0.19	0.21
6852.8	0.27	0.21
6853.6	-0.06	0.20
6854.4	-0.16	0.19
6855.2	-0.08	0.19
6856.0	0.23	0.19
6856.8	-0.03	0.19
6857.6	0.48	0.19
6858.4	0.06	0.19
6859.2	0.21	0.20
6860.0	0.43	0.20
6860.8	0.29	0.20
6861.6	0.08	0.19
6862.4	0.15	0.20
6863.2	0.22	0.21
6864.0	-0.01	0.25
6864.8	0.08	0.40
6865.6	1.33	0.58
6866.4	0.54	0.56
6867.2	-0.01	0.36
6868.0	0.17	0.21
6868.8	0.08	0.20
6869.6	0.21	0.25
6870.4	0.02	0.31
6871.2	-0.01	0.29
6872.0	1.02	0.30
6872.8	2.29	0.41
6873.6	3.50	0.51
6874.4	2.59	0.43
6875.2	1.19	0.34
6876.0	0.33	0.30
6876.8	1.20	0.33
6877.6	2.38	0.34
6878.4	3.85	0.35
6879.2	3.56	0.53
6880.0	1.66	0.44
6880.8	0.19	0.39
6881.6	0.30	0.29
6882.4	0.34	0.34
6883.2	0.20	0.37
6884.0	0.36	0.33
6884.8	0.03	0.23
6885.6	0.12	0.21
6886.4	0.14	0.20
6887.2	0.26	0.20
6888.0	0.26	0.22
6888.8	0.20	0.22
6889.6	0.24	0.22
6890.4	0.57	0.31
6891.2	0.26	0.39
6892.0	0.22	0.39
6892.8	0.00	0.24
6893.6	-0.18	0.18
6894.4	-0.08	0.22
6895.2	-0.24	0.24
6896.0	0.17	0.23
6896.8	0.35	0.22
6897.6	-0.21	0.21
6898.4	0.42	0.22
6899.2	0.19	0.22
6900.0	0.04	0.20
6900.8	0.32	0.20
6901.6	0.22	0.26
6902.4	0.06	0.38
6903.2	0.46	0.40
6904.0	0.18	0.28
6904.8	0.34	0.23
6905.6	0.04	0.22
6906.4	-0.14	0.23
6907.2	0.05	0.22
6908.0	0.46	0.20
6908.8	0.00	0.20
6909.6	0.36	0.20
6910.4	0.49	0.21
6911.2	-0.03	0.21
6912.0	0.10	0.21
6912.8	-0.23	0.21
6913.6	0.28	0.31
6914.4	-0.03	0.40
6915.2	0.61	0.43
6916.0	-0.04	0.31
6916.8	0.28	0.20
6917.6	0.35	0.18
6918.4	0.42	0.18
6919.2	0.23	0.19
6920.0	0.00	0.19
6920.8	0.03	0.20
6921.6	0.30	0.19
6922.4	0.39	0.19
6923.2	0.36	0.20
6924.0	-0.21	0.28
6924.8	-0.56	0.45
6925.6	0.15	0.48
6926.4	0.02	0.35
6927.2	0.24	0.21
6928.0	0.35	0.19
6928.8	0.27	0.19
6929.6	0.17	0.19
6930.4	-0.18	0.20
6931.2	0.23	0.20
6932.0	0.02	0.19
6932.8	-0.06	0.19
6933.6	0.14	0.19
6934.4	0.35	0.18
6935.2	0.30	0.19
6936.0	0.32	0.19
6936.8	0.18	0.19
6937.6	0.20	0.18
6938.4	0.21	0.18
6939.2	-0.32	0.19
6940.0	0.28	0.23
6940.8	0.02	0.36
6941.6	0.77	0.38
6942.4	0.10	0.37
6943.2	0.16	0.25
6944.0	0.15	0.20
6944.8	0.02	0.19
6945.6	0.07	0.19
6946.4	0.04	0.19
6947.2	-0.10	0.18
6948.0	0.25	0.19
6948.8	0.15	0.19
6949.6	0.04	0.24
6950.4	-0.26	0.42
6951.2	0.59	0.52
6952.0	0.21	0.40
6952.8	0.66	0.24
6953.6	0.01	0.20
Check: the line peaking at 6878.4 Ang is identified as [O II] 3727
